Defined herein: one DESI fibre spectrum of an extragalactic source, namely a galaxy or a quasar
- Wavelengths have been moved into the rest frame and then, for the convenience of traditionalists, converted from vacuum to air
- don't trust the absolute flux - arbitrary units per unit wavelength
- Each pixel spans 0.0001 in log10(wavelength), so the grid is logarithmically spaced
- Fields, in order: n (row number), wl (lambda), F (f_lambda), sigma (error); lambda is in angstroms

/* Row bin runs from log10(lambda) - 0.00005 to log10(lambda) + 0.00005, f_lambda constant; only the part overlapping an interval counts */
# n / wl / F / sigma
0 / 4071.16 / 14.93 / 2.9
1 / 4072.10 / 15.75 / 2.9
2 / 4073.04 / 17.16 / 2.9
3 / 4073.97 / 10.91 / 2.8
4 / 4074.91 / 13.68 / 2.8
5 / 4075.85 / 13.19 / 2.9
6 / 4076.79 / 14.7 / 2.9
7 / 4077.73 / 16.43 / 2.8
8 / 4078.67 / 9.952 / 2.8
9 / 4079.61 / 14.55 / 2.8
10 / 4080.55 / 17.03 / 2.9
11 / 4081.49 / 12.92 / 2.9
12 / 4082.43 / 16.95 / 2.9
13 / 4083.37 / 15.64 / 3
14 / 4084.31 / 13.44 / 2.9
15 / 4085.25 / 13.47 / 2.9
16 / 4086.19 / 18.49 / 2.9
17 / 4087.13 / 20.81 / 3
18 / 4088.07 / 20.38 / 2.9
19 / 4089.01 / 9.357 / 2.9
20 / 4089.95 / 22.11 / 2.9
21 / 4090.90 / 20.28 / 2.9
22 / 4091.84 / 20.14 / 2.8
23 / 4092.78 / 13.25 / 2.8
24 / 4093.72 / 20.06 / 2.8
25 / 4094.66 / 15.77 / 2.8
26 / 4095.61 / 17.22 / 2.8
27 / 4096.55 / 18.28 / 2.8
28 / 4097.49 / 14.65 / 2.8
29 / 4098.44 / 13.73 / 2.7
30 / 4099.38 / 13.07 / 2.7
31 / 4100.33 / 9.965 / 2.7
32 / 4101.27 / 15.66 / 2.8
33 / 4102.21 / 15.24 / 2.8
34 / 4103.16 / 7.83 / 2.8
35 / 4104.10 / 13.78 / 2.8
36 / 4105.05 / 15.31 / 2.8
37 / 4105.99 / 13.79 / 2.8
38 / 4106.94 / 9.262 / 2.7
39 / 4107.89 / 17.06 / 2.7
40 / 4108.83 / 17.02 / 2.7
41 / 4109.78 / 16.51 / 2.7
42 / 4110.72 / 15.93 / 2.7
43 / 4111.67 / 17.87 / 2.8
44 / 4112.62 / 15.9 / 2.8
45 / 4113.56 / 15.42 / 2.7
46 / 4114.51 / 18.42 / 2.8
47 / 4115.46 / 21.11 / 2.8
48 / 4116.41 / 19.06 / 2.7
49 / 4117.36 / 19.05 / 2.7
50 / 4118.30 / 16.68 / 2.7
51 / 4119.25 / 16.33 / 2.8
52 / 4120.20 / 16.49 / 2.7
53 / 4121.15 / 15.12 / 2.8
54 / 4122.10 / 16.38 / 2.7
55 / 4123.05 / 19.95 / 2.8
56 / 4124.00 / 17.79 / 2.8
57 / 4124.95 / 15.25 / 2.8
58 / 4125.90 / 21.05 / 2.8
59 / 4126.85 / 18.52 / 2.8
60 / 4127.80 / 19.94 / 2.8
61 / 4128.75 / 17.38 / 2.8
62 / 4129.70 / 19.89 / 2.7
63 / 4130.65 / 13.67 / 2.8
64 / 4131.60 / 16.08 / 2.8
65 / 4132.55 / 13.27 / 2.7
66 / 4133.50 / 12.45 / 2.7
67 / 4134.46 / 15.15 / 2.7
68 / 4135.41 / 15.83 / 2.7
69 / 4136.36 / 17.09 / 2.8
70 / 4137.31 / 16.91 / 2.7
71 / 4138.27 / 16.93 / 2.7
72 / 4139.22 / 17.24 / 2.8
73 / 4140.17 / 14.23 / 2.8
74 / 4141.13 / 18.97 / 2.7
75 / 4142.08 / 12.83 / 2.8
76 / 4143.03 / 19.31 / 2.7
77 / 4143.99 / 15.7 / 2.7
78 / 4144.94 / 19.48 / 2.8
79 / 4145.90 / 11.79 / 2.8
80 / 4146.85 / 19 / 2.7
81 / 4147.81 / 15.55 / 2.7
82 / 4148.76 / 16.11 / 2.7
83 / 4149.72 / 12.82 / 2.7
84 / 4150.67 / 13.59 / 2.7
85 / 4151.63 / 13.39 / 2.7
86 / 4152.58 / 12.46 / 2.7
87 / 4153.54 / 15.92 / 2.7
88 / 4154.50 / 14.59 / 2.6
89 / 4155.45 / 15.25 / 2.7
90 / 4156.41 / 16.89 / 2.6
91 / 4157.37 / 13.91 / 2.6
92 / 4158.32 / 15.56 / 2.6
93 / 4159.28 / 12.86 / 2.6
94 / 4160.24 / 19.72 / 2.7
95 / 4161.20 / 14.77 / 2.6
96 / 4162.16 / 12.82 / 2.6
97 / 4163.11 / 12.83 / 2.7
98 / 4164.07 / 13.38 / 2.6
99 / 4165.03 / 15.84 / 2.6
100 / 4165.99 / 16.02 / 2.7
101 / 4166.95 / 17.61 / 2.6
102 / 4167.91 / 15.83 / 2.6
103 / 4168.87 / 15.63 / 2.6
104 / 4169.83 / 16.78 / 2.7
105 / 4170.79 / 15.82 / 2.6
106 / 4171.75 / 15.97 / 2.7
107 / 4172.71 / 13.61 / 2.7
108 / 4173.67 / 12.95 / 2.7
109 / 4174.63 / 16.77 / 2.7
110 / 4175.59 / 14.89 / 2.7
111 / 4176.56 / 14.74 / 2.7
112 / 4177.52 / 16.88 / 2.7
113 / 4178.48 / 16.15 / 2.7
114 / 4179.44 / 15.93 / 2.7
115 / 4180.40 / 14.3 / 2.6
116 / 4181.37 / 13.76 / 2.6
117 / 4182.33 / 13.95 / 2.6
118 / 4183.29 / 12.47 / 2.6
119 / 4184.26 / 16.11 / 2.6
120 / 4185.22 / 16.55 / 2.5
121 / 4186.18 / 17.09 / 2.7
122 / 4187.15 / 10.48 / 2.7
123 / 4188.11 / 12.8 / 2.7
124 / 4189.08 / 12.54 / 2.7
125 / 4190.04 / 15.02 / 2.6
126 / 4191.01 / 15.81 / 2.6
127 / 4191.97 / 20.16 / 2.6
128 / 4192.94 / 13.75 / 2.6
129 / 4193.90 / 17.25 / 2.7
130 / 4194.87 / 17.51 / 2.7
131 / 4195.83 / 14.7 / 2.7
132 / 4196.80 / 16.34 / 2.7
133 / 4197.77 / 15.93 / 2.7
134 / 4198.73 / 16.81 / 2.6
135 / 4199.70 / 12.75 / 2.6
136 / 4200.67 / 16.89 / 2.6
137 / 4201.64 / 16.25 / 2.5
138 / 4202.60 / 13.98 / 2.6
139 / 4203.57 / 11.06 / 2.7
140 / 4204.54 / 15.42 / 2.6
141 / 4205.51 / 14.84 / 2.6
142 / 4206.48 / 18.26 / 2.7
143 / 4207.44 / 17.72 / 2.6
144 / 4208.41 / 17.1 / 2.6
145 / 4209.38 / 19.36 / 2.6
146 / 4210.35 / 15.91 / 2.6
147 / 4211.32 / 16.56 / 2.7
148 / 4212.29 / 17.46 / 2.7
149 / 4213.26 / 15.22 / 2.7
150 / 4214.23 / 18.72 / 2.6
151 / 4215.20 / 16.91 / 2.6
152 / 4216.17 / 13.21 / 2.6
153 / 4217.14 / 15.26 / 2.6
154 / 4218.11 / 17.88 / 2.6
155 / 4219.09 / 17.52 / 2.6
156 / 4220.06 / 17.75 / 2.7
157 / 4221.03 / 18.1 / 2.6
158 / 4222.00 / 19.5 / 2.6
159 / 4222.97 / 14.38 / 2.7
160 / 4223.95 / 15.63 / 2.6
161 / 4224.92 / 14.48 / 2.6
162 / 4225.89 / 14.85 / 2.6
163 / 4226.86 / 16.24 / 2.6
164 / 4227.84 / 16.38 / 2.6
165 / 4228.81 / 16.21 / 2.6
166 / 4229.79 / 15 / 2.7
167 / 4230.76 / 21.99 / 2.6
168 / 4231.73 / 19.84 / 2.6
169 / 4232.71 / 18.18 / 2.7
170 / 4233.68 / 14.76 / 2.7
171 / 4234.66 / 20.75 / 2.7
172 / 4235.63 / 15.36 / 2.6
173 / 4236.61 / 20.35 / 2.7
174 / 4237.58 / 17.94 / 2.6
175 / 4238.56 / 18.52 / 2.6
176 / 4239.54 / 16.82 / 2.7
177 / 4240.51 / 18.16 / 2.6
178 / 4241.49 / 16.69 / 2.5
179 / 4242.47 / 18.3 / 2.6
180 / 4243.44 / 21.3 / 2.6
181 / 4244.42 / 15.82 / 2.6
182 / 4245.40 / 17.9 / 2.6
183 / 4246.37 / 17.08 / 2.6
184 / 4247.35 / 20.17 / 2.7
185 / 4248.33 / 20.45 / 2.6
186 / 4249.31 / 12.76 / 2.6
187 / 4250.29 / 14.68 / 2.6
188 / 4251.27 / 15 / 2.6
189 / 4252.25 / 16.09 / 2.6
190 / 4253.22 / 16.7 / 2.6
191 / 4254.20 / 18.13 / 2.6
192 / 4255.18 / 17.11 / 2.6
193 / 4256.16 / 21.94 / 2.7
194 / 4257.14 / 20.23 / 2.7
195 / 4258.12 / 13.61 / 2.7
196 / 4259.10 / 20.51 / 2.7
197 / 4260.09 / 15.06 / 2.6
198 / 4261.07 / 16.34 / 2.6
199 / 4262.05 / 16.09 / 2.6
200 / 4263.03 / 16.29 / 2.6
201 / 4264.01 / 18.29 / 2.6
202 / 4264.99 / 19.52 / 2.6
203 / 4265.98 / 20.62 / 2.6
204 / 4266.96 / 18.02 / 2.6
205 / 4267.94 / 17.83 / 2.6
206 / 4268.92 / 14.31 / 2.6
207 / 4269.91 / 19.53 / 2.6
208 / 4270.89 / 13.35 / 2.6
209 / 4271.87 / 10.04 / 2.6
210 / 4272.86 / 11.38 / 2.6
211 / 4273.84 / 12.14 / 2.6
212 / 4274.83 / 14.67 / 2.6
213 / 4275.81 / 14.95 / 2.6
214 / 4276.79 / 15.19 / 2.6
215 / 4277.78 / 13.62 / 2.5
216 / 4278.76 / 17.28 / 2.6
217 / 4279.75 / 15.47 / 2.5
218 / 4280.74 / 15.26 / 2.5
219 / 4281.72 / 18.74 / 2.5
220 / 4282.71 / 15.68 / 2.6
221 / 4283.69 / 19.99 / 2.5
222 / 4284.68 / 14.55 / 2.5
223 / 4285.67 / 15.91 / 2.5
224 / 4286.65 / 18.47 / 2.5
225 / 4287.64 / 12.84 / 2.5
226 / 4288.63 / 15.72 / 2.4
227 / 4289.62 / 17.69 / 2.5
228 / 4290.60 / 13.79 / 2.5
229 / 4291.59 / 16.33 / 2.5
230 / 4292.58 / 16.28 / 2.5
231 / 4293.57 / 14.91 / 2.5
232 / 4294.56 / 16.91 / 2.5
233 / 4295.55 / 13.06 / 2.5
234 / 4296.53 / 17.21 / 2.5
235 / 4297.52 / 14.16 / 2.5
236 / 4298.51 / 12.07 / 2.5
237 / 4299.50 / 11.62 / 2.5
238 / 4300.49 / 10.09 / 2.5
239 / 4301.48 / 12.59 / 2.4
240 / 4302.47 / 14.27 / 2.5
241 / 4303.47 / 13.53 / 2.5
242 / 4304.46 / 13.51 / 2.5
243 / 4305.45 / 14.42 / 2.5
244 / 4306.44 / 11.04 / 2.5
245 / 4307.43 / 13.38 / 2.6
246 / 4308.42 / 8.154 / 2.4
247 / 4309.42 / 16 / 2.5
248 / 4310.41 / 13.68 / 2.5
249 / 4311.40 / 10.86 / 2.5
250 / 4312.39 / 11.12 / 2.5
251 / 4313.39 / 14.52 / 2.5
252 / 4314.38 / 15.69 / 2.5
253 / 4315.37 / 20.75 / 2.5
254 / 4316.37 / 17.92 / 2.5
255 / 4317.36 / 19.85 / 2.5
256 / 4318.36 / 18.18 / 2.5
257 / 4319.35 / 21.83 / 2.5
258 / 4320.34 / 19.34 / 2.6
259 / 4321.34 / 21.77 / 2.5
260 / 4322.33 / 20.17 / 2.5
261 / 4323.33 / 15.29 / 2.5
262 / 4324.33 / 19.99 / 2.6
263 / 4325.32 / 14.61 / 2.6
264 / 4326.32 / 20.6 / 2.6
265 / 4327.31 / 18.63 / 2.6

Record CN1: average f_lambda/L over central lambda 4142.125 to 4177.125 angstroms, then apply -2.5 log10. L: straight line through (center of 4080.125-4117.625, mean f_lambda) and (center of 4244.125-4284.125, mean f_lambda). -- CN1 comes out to 0.07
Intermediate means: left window 16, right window 16.5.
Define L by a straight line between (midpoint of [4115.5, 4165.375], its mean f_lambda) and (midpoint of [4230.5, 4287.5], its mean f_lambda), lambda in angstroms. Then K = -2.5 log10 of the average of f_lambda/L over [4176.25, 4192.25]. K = 0.10 mag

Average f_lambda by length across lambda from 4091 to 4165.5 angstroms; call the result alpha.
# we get 15.9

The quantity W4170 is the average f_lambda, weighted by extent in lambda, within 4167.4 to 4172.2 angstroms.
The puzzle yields 16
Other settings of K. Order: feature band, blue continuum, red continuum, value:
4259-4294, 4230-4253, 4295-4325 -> 0.032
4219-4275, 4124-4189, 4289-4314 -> -0.184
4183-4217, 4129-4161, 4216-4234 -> 0.048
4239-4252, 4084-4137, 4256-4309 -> -0.118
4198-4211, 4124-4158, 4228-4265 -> 0.071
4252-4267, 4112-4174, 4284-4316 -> -0.206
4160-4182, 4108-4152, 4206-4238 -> 0.105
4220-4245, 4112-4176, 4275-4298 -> -0.099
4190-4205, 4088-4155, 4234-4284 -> 0.061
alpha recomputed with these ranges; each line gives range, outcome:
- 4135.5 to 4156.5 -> 15.7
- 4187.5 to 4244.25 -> 16.6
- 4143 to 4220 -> 15.5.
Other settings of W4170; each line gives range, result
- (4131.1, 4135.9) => 14.6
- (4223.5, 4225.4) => 15.1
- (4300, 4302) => 11.4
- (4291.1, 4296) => 15.5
